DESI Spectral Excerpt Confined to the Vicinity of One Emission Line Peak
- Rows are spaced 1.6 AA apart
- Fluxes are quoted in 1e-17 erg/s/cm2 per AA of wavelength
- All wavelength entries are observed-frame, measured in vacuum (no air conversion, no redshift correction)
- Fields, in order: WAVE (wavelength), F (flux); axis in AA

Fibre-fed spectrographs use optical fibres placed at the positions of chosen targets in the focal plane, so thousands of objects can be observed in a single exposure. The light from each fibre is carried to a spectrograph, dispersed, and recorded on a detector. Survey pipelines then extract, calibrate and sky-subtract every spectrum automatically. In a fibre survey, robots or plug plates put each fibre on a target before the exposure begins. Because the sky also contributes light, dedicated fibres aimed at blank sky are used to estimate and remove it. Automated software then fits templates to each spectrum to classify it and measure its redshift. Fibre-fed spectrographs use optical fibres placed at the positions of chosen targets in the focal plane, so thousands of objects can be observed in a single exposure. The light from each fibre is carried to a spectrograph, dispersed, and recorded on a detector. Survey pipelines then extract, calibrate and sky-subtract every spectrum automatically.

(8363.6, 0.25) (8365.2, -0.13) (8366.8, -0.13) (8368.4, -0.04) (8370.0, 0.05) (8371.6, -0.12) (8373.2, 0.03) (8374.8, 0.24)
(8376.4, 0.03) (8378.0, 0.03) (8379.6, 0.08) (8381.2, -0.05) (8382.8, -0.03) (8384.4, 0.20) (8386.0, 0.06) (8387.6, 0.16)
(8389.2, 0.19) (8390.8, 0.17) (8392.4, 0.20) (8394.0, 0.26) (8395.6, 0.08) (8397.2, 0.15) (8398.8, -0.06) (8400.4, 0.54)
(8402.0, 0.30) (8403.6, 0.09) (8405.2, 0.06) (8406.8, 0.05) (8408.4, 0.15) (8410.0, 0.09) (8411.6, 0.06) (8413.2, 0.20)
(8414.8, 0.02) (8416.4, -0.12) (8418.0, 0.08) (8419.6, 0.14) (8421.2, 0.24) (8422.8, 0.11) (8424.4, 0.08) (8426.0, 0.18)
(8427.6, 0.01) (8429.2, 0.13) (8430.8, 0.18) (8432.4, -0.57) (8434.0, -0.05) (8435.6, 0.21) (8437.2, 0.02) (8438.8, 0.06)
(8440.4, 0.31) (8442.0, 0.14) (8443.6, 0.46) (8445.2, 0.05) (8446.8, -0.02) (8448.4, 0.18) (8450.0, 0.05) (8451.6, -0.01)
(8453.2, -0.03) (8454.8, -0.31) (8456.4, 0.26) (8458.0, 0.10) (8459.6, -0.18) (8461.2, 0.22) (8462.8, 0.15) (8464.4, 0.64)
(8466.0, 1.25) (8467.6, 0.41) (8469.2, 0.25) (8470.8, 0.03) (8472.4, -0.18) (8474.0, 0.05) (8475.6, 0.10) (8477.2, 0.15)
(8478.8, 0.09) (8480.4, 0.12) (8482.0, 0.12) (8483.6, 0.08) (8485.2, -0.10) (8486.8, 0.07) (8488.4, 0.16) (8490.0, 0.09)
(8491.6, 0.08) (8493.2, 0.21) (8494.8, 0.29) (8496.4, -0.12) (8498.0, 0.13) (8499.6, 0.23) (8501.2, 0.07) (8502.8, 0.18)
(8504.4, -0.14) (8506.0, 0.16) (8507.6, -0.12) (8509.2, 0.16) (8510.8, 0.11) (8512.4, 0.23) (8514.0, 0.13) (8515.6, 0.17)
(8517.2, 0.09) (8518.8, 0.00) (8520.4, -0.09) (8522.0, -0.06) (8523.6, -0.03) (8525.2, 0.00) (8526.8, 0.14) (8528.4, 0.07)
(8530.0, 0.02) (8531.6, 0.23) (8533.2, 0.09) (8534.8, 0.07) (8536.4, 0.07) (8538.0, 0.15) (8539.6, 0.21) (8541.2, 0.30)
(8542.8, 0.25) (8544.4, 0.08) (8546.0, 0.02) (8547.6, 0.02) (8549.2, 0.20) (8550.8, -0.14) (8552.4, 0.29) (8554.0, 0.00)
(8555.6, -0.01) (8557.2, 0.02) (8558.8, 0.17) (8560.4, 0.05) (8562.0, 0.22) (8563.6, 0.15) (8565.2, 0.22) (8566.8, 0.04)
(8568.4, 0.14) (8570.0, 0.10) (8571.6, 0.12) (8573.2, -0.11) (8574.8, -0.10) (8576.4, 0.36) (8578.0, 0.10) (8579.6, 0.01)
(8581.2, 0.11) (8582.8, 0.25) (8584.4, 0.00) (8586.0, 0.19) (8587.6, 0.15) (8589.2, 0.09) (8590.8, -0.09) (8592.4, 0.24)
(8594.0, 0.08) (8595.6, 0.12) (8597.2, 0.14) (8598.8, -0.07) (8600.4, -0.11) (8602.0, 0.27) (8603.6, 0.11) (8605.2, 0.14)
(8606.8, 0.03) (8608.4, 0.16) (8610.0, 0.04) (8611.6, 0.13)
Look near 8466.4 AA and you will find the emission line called H-gamma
